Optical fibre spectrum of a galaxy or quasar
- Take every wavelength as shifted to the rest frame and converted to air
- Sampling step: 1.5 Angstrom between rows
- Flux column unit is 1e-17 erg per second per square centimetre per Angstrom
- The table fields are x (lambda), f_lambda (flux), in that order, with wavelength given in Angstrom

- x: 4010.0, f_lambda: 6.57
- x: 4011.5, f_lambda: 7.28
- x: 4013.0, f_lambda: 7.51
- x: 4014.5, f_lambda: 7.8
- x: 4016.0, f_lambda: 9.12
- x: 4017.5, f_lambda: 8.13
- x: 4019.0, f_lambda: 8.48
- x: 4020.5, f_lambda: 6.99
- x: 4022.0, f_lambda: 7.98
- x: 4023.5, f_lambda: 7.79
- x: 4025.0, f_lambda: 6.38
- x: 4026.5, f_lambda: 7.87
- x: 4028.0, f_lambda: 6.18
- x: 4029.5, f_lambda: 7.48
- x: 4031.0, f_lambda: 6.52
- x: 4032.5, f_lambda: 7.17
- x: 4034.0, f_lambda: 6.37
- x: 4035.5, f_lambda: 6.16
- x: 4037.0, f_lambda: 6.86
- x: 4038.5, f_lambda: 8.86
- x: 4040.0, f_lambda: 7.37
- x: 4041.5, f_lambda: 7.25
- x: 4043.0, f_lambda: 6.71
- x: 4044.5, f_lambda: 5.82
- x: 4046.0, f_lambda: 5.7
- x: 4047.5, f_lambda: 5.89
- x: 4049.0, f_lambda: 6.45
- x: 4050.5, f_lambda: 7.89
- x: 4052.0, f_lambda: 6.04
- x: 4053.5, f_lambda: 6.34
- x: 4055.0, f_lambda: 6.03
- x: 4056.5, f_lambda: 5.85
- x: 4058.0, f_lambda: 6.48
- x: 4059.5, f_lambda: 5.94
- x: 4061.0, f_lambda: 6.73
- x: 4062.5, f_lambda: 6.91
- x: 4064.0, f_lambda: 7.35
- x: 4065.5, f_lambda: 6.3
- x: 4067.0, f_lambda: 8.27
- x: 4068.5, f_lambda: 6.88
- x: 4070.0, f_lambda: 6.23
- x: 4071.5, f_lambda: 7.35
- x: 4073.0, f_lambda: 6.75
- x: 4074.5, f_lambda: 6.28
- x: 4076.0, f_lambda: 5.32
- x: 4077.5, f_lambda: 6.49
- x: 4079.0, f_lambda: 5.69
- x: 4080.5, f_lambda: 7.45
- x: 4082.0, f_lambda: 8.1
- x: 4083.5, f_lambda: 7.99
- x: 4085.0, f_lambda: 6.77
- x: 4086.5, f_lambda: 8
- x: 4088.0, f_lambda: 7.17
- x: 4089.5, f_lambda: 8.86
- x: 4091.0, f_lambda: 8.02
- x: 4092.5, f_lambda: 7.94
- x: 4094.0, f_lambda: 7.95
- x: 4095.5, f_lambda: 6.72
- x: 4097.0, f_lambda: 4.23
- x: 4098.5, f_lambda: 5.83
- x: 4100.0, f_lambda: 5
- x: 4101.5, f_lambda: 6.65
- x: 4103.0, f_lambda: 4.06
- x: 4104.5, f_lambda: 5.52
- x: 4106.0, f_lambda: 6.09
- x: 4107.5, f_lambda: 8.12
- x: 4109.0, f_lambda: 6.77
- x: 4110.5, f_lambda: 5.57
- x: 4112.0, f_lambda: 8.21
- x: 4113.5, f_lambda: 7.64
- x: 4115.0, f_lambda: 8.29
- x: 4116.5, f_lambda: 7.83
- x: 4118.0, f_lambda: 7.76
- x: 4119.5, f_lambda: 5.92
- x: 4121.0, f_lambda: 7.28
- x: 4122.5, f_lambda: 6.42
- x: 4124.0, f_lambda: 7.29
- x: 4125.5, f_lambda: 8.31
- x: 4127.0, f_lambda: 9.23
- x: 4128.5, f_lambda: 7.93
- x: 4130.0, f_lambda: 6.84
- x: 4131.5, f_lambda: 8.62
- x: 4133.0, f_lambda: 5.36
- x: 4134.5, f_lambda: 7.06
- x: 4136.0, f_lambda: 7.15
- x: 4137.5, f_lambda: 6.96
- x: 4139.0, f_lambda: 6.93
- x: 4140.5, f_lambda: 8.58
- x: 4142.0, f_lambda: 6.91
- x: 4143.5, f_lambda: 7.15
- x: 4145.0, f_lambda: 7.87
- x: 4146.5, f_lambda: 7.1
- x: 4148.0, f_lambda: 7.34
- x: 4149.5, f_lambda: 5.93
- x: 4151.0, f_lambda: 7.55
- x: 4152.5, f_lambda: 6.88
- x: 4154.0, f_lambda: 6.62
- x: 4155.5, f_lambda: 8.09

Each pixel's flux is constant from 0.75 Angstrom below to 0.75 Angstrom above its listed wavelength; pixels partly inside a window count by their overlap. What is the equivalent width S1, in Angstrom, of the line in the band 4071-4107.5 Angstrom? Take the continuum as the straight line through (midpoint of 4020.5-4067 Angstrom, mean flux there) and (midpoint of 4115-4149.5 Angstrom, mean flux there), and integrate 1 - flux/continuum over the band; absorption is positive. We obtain 1.90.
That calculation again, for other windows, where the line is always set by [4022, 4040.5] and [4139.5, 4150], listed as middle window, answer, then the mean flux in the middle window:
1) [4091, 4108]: 2.30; 6.24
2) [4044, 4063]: 2.23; 6.31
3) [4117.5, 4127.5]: -0.20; 7.41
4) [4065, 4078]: 0.94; 6.66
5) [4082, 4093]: -0.97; 7.84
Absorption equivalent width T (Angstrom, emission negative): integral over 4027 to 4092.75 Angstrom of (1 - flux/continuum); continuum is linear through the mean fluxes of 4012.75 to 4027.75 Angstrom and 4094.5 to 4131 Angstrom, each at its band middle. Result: 4.4 Angstrom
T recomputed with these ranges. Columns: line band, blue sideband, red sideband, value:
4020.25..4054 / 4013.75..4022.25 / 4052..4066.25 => 2.0 Angstrom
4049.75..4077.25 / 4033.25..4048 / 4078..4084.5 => 1.6 Angstrom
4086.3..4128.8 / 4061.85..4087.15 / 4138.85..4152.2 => 0.4 Angstrom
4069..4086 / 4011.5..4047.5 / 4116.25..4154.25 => 1.1 Angstrom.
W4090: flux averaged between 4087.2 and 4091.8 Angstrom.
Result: 8.02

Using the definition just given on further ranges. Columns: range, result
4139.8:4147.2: 7.52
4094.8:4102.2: 5.67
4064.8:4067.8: 7.29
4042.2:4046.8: 6.09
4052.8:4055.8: 6.18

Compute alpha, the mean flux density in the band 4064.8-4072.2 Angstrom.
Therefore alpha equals 7.01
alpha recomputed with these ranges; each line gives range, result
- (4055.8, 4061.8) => 6.26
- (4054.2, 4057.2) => 5.95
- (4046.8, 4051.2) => 6.74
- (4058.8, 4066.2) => 6.65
